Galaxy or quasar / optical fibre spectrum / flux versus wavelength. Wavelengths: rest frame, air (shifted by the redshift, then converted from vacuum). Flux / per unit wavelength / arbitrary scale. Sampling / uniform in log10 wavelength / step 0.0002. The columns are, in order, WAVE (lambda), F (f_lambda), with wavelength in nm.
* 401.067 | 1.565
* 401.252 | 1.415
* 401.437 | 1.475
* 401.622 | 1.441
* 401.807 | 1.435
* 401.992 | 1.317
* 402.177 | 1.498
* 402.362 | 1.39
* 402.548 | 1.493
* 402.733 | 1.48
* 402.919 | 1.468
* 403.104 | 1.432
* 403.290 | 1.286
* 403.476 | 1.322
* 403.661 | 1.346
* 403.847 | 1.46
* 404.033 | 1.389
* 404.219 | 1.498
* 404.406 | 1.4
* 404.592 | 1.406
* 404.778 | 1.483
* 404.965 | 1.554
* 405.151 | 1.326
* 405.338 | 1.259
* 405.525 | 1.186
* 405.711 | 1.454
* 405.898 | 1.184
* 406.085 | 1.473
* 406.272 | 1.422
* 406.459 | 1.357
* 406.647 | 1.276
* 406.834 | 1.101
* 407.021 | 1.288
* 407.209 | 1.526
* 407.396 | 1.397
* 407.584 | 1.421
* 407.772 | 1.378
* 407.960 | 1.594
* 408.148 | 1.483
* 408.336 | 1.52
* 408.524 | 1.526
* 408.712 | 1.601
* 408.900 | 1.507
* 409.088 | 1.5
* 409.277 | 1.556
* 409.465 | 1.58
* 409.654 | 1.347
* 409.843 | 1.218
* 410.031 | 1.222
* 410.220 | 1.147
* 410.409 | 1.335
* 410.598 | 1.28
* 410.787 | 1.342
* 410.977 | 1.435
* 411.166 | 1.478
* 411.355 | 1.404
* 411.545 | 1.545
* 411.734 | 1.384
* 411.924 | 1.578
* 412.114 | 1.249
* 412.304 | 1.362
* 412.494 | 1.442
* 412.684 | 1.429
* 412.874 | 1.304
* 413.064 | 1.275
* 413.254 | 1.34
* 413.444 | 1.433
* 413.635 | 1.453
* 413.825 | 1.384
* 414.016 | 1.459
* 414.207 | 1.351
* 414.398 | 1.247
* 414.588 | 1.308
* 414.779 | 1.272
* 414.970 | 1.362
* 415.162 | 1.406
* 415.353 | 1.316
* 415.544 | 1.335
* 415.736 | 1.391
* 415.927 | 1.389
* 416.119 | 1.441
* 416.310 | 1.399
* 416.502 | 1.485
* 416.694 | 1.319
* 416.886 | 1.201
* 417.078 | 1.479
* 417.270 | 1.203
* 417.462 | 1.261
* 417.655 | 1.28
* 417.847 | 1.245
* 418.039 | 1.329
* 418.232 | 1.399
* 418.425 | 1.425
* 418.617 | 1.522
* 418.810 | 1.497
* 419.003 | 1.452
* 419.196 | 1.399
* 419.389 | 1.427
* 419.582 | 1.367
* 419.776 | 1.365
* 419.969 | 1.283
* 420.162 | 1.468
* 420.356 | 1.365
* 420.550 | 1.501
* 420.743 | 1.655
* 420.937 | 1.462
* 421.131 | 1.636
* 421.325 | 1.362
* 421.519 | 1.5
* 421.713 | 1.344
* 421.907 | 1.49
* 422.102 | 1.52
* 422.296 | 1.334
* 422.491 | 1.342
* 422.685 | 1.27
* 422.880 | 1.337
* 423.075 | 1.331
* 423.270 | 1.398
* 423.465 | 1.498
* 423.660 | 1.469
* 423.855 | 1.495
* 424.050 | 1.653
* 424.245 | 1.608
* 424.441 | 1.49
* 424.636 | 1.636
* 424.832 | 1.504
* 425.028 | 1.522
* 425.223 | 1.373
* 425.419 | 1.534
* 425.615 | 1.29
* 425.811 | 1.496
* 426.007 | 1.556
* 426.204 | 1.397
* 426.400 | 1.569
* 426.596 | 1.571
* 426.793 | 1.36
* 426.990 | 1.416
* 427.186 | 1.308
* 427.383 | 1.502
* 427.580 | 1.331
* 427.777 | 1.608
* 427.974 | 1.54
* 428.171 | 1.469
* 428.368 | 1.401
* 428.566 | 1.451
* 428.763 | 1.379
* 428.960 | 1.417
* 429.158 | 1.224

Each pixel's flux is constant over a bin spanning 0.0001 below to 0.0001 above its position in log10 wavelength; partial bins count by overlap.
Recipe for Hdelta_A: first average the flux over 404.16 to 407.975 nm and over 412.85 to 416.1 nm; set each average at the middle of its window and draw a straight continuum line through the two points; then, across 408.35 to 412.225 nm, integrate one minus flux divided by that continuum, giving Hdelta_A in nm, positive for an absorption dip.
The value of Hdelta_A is -0.135 nm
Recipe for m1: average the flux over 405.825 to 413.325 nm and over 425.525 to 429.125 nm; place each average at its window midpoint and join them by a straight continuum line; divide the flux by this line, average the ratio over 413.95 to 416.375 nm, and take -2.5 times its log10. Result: 0.04 mag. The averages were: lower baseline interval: 1.4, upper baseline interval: 1.44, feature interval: 1.36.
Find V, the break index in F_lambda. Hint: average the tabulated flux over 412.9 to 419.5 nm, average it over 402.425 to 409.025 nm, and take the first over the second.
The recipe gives 0.97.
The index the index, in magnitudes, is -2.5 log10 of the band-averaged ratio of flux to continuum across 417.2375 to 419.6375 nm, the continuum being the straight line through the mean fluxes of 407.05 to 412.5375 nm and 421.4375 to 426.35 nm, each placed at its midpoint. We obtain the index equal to 0.05 mag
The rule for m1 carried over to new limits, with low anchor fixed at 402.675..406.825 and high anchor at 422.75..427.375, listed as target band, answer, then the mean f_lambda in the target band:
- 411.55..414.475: 0.02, 1.39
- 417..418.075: 0.11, 1.3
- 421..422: -0.01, 1.47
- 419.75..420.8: 0.01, 1.44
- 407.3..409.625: -0.08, 1.5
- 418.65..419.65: 0.00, 1.44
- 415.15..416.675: 0.03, 1.39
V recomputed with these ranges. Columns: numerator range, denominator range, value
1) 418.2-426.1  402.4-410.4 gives 1.04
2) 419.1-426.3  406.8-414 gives 1.03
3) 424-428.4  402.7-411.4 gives 1.06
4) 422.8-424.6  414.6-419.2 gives 1.09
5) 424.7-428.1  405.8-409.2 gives 1.03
